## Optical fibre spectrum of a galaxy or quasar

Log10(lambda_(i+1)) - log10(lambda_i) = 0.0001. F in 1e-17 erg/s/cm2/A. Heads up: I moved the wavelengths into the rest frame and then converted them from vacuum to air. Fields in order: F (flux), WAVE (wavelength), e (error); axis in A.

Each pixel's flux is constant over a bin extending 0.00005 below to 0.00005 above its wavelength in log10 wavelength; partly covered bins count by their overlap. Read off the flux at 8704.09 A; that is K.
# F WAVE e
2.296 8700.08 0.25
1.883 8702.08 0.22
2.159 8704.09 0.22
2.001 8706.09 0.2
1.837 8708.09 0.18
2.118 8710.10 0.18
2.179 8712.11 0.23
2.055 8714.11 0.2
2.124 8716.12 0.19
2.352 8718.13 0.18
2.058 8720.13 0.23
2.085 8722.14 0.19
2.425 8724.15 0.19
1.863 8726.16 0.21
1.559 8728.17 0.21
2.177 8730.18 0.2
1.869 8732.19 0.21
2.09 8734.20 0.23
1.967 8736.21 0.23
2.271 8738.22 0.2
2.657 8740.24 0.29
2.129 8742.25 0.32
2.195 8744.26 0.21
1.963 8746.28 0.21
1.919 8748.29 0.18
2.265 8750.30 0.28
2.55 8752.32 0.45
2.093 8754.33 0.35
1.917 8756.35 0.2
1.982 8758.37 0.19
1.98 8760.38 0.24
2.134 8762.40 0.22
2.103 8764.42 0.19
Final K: 2.159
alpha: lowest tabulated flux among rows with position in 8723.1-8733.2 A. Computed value 1.559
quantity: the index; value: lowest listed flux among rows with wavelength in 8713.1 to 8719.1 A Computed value 2.055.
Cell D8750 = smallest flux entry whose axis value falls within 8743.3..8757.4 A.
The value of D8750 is 1.917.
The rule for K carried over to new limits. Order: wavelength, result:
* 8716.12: 2.124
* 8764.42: 2.103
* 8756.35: 1.917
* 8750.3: 2.265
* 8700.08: 2.296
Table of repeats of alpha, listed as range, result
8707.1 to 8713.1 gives 1.837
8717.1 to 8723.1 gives 2.058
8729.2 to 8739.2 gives 1.869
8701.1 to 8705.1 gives 1.883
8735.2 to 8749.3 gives 1.919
